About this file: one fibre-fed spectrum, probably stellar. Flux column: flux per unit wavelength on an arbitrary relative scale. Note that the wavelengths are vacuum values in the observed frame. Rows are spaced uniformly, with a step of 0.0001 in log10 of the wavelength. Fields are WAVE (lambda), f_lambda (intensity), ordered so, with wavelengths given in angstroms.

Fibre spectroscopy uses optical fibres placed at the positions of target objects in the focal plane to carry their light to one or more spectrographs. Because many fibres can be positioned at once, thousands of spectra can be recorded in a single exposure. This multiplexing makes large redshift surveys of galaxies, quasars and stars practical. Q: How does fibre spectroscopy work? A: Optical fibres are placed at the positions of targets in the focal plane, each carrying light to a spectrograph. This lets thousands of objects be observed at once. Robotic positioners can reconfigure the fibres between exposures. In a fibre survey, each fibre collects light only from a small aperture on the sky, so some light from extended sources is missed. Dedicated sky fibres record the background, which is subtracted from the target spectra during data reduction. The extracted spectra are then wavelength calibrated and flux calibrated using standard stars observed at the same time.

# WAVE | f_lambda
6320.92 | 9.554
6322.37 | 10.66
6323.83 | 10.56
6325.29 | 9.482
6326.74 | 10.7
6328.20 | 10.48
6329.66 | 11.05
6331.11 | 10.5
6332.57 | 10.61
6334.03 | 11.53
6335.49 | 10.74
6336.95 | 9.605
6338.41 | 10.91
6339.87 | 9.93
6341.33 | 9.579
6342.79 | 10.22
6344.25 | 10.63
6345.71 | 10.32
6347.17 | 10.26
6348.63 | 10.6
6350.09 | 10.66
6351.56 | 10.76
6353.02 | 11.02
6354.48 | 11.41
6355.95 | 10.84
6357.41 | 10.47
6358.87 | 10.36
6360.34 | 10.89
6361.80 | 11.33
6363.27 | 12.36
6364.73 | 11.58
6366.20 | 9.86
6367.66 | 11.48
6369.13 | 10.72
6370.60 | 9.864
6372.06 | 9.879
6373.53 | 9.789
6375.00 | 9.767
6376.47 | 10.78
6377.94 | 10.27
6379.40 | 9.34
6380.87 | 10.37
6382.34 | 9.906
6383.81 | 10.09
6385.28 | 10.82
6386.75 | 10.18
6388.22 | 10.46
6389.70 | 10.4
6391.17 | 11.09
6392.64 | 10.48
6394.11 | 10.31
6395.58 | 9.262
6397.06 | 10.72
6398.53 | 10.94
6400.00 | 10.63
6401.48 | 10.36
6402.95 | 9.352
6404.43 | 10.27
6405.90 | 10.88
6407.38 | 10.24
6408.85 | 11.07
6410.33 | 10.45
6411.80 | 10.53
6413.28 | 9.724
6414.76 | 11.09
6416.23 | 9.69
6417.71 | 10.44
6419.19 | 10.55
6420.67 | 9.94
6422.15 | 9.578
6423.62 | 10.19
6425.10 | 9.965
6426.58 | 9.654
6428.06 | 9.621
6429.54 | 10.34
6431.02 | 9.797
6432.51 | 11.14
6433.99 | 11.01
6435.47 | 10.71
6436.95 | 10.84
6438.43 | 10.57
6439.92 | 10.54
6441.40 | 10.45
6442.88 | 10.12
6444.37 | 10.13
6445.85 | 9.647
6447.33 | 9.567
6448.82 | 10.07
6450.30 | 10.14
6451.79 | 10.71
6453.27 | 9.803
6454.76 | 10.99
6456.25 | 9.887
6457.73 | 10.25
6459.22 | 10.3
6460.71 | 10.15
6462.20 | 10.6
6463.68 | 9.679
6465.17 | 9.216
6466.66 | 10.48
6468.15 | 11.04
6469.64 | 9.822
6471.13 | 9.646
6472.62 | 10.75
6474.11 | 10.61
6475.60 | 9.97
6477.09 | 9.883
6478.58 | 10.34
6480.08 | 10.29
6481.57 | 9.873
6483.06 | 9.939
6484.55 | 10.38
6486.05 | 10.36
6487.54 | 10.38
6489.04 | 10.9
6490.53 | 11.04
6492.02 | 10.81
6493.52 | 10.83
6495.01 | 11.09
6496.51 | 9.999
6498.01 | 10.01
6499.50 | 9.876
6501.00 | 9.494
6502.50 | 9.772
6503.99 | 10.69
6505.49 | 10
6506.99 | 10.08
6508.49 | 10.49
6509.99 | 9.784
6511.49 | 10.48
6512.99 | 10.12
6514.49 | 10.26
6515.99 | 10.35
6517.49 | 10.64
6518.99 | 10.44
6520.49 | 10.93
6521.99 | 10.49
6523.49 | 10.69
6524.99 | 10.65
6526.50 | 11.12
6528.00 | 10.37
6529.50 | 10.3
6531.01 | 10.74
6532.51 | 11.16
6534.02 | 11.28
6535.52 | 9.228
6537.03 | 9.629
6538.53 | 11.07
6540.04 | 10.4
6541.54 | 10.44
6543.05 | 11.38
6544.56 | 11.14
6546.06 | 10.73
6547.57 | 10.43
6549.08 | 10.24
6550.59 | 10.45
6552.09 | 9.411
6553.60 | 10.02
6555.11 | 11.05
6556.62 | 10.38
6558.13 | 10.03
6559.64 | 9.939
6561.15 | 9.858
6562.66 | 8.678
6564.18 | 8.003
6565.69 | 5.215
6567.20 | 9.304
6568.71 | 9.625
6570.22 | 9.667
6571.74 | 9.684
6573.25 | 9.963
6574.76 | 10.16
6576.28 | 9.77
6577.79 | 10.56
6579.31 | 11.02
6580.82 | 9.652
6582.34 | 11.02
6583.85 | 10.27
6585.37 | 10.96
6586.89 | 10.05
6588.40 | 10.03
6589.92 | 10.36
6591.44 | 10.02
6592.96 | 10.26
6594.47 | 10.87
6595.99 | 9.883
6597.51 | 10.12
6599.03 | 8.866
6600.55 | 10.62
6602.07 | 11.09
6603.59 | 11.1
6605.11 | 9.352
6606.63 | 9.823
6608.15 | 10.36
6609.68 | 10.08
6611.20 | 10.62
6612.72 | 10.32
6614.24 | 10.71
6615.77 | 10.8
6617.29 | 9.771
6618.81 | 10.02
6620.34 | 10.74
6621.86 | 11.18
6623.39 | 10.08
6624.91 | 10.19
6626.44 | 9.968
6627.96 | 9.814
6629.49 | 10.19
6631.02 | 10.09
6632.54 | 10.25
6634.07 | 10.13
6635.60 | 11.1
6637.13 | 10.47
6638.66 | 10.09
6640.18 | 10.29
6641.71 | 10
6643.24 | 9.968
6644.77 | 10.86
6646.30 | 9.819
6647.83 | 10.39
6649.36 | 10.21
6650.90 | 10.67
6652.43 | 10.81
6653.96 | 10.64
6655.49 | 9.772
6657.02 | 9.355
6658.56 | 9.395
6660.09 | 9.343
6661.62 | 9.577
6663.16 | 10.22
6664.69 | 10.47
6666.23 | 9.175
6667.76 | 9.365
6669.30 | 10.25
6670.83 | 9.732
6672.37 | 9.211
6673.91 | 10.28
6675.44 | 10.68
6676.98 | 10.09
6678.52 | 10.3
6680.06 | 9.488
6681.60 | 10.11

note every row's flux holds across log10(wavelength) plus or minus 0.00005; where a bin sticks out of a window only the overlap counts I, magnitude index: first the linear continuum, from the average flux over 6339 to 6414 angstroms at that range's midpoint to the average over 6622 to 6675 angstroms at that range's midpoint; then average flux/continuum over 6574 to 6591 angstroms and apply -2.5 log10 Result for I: -0.02 mag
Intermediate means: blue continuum 10.5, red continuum 10.1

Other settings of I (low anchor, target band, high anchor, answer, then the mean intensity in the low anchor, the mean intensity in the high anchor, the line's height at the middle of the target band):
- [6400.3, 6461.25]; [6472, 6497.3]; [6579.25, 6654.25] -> -0.02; 10.3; 10.3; 10.3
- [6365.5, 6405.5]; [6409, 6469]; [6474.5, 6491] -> 0.00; 10.3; 10.3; 10.3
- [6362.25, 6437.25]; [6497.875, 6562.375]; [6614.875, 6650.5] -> 0.00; 10.4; 10.3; 10.3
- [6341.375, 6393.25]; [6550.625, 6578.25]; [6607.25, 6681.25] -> 0.08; 10.5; 10.2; 10.3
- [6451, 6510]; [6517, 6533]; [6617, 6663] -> -0.05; 10.3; 10.2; 10.2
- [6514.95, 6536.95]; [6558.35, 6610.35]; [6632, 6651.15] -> 0.06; 10.6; 10.3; 10.4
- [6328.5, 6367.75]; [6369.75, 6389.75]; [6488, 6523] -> 0.05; 10.7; 10.4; 10.6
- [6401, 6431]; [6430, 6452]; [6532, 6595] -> -0.02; 10.2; 10.1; 10.2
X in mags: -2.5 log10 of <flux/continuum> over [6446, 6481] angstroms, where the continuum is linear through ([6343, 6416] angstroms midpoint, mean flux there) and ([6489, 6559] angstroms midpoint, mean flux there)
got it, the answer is 0.03 mag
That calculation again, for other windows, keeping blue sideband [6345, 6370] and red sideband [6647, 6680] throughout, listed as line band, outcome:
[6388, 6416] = 0.03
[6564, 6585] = 0.07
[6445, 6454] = 0.06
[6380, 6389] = 0.05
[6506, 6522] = 0.01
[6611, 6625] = -0.04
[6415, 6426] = 0.06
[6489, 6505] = 0.01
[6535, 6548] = -0.02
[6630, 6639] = -0.03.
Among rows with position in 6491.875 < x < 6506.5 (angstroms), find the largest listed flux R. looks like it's 11.09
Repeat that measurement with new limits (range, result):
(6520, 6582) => 11.38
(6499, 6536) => 11.28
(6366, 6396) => 11.48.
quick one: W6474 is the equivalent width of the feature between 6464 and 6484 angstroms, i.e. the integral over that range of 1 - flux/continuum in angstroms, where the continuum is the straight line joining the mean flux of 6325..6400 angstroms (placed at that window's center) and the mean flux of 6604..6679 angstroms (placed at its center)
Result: 0.4 angstroms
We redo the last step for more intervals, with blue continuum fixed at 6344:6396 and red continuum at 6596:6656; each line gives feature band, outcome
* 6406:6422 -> 0.2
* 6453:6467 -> 0.4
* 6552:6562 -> 0.2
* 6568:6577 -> 0.5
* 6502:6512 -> 0.2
